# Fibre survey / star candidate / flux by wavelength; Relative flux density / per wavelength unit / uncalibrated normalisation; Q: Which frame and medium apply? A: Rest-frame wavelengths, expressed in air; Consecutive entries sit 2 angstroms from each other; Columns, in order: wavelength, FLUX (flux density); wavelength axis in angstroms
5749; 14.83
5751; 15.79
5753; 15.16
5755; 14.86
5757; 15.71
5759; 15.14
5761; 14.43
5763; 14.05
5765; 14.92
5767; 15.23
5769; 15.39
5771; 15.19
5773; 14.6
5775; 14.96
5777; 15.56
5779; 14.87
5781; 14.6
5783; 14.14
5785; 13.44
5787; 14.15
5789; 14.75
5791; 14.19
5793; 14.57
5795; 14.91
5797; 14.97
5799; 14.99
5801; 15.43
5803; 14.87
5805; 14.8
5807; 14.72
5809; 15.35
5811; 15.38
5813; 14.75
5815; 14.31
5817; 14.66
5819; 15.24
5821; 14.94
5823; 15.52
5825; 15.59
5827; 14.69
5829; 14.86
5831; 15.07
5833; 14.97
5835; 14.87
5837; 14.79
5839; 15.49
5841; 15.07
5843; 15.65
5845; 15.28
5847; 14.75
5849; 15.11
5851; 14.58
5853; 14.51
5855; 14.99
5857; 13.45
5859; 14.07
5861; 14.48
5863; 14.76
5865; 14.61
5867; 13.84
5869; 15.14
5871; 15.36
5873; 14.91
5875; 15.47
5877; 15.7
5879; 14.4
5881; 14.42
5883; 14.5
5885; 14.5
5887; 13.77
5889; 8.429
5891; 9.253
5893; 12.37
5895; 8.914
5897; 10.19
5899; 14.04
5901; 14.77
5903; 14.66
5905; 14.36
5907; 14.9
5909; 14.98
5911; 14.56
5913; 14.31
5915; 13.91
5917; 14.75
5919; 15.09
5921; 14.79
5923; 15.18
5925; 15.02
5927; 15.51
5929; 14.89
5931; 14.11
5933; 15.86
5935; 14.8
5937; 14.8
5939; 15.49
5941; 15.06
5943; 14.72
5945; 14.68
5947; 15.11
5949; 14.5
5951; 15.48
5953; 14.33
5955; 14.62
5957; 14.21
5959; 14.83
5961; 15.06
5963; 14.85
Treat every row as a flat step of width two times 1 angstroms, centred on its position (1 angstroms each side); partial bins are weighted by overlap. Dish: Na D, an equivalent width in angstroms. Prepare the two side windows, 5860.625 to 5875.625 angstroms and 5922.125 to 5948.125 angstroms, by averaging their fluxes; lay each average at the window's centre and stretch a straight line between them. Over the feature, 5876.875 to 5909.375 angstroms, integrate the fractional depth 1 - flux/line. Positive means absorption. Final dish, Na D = 3.9 angstroms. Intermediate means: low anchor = 14.8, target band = 13.1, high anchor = 15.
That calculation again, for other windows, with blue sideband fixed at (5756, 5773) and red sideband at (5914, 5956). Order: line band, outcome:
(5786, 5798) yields 0.3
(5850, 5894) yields 2.8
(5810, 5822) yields 0.1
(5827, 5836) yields 0.0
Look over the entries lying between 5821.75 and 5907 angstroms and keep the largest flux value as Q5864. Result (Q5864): 15.7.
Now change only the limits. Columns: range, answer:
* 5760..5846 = 15.65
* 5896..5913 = 14.98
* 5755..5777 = 15.71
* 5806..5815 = 15.38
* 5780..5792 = 14.75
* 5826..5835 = 15.07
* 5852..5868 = 14.99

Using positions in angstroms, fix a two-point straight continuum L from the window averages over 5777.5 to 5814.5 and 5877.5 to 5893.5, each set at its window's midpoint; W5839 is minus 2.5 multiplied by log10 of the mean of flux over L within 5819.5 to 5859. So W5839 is -0.09 mag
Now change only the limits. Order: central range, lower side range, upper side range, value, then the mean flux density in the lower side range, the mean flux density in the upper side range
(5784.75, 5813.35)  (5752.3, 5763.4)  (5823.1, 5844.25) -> 0.02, 14.9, 15.1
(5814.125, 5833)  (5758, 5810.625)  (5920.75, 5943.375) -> -0.01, 14.8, 15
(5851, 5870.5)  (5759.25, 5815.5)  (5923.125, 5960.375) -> 0.03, 14.8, 14.9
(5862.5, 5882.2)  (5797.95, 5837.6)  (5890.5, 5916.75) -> -0.07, 15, 13.3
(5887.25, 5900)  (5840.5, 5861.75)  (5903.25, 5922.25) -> 0.34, 14.7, 14.6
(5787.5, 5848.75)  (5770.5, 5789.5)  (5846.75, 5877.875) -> -0.02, 14.6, 14.7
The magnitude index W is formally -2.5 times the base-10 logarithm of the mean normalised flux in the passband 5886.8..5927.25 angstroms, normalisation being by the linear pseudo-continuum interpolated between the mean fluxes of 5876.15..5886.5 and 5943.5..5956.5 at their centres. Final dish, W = 0.09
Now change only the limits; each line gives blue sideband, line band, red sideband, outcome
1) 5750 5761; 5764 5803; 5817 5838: 0.03 mag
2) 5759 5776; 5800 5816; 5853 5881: -0.01 mag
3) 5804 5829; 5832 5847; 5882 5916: -0.05 mag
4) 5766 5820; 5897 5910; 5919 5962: 0.05 mag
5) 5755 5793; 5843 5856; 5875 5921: -0.07 mag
